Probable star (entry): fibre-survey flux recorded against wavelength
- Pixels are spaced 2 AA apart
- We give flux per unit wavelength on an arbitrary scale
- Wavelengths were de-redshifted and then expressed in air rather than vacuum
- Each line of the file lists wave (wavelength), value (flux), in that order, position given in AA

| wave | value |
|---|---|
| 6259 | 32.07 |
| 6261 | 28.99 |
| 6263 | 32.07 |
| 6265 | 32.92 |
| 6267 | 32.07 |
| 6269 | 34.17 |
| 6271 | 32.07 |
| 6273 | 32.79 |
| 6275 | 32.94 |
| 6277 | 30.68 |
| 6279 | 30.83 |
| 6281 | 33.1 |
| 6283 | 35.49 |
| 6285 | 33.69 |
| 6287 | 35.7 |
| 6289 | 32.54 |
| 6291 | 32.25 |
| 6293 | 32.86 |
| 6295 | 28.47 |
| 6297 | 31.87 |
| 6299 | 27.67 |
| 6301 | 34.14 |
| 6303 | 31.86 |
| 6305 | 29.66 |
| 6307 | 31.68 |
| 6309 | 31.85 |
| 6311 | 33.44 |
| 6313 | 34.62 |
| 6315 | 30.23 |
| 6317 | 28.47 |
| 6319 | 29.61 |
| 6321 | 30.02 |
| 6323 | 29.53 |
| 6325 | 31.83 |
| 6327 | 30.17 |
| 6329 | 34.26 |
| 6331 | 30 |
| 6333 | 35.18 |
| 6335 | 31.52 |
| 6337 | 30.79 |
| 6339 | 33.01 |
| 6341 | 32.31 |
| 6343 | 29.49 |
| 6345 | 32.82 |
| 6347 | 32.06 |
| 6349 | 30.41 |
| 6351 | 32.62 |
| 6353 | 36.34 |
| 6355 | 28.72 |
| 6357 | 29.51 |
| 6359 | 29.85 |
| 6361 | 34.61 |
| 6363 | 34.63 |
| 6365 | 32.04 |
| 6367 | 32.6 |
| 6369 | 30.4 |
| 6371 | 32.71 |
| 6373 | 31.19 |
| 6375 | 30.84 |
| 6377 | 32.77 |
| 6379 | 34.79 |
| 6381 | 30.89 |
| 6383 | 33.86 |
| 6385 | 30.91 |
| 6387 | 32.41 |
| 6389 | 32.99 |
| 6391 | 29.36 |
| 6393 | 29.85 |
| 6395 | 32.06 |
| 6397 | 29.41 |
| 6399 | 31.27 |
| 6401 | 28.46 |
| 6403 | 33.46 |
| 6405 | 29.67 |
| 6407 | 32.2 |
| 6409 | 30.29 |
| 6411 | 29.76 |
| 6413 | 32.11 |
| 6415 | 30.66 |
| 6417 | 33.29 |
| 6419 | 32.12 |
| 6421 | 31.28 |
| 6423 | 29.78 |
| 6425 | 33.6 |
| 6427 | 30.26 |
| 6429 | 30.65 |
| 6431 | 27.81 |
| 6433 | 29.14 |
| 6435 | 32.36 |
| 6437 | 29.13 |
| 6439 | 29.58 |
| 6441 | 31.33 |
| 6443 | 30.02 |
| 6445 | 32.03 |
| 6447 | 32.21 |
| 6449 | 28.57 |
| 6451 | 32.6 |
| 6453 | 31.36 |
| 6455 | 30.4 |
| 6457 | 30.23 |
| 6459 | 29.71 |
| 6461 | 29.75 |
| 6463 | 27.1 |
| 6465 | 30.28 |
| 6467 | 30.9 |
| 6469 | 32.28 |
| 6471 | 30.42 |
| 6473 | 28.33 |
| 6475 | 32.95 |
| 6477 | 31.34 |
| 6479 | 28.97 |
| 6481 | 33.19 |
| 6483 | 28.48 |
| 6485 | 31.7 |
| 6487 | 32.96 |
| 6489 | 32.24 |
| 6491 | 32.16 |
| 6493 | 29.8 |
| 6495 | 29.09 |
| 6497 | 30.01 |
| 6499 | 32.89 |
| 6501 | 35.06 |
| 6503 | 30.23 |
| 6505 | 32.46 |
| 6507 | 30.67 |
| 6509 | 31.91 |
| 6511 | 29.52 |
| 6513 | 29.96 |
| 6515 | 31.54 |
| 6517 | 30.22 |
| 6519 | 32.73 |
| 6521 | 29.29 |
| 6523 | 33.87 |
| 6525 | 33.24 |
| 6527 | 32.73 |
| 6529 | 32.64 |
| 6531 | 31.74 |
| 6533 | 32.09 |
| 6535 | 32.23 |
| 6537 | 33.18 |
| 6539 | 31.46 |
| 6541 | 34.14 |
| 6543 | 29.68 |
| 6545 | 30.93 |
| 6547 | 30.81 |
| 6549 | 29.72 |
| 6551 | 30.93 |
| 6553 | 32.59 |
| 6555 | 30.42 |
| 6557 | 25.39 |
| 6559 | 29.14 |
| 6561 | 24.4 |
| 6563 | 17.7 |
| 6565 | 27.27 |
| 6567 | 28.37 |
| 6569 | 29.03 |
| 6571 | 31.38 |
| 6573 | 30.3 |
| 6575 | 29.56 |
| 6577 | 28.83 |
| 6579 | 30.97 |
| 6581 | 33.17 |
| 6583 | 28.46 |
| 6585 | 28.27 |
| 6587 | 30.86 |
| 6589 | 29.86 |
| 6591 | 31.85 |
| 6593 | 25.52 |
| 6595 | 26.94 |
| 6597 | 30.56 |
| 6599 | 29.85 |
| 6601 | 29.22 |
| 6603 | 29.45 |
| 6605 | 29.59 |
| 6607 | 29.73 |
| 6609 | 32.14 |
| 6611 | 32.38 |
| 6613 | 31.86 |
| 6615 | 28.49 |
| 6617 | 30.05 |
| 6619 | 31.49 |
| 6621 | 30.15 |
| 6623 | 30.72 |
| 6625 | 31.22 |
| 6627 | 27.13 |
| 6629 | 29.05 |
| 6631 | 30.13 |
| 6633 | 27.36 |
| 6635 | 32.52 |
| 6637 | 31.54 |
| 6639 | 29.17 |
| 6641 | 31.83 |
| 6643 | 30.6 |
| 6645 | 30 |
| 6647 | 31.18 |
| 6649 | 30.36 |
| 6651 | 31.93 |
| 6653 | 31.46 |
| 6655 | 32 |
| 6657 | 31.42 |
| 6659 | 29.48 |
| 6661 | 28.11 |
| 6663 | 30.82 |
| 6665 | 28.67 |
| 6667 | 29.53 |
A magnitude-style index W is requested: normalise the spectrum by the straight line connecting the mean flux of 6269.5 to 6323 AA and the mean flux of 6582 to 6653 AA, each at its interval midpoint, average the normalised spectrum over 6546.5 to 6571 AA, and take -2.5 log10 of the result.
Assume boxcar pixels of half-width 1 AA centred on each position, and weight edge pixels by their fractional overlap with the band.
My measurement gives 0.09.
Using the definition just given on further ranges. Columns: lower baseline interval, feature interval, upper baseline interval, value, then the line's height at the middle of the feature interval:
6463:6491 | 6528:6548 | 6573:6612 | -0.05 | 30.4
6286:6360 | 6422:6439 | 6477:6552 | 0.04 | 31.5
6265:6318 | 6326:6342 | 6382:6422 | -0.01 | 31.8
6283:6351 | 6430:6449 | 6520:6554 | 0.05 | 31.8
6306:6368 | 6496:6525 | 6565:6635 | -0.04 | 30.5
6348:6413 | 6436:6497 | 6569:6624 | 0.01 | 31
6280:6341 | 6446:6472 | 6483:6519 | 0.03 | 31.4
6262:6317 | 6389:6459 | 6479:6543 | 0.04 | 31.9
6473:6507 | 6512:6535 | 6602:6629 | -0.03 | 31.1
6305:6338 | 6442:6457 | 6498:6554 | 0.02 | 31.6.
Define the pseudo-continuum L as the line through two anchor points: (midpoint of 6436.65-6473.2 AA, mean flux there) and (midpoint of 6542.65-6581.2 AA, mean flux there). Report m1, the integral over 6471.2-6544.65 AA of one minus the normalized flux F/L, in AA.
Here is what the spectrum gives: -4.55 AA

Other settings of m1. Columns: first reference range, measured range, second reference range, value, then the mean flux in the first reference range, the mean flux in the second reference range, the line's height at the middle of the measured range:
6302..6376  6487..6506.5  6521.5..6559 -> -0.07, 31.6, 31.4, 31.5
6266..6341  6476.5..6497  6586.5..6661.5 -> 0.00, 31.9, 30.2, 30.9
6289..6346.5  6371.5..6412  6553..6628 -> -0.63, 31.4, 29.3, 30.9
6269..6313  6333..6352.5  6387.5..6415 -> -0.22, 32.3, 30.9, 31.6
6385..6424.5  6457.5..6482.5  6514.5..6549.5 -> 0.86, 31.1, 31.8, 31.5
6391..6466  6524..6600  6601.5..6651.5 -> 1.39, 30.6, 30.4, 30.5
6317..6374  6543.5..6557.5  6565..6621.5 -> -0.03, 31.7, 29.9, 30.2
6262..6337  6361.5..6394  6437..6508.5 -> -0.62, 31.9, 30.9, 31.5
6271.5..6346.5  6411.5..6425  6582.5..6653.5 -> -0.18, 31.8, 30.1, 31.2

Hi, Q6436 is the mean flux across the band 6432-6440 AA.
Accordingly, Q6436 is 30.1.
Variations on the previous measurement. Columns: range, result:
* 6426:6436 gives 30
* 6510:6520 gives 30.8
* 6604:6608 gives 29.7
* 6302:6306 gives 30.8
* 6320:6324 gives 29.8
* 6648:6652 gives 31.1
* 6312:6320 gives 30.7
